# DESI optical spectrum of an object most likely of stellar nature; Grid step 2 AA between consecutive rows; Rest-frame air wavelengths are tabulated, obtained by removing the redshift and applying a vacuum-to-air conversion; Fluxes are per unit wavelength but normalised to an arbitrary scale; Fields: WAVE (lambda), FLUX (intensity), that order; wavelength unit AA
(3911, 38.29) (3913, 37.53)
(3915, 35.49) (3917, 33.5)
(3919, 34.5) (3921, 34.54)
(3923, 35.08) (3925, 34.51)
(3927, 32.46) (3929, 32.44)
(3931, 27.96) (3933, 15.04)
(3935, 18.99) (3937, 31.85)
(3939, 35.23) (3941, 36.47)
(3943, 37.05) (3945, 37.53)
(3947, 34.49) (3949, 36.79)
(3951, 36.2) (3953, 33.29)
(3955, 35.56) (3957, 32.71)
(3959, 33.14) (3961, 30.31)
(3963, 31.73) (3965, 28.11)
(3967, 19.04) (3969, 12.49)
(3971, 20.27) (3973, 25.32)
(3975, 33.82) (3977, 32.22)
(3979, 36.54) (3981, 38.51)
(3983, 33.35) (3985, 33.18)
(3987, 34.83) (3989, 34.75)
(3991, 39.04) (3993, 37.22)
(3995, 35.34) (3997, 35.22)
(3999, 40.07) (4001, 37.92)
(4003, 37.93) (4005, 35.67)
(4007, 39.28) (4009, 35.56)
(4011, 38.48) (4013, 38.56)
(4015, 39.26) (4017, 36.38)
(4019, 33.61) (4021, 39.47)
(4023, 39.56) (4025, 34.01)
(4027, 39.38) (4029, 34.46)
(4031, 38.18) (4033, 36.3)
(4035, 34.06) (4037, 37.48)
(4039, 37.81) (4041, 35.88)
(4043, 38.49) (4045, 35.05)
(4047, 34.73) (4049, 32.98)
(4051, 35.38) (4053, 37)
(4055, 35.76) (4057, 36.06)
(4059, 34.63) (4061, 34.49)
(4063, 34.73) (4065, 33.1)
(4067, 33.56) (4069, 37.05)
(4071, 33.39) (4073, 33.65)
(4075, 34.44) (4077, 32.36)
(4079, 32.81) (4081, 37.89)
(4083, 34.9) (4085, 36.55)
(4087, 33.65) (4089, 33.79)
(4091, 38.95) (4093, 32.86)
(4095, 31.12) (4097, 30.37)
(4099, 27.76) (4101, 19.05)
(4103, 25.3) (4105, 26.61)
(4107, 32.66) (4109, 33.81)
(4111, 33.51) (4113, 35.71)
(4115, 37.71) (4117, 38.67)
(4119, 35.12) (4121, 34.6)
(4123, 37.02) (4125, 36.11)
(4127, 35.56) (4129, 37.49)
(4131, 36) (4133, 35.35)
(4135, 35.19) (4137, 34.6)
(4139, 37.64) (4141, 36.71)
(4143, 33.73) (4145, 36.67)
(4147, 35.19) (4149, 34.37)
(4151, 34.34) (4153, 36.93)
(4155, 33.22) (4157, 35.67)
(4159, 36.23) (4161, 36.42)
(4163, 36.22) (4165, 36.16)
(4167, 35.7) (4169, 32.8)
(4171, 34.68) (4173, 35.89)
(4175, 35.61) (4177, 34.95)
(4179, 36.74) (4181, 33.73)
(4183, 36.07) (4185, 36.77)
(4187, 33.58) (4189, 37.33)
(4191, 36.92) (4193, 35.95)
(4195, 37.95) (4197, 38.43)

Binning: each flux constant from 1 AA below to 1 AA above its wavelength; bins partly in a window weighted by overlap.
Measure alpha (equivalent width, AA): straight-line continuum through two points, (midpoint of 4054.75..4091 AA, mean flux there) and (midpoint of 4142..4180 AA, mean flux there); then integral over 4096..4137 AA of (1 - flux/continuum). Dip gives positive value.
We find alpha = 2.1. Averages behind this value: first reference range 34.7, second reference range 35.3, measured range 33.2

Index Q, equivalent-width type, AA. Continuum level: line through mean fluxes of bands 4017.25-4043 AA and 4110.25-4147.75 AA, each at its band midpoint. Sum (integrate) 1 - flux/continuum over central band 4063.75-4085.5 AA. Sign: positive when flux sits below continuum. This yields 1.1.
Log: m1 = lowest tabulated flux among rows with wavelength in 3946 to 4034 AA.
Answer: 12.49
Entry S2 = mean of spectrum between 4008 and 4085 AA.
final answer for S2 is 35.8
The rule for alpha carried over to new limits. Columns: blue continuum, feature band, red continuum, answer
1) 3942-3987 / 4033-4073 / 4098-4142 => -3.1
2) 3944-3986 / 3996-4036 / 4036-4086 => -4.6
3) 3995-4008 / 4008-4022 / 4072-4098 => -0.1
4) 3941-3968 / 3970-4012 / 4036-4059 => -1.0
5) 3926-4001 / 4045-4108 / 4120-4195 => 1.7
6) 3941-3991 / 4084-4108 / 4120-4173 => 2.7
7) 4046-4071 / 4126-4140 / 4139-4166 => -0.2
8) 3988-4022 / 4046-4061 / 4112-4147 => 0.7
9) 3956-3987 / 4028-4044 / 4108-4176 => -2.4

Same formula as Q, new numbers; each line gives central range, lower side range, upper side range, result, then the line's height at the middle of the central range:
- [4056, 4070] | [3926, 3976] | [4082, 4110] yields -1.7 AA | 30.9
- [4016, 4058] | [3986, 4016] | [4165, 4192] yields 0.7 AA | 36.9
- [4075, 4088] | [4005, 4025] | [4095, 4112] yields -1.6 AA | 30.9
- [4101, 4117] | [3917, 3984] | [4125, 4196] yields 1.3 AA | 34.6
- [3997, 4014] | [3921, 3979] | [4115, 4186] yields -3.1 AA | 32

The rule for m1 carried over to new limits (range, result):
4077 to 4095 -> 31.12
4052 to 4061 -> 34.49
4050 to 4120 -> 19.05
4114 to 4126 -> 34.6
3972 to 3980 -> 25.32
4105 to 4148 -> 26.61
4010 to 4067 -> 32.98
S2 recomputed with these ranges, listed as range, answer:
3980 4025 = 36.9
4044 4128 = 33.8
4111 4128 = 36.1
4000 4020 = 37.3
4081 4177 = 34.4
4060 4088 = 34.5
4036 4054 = 36.1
